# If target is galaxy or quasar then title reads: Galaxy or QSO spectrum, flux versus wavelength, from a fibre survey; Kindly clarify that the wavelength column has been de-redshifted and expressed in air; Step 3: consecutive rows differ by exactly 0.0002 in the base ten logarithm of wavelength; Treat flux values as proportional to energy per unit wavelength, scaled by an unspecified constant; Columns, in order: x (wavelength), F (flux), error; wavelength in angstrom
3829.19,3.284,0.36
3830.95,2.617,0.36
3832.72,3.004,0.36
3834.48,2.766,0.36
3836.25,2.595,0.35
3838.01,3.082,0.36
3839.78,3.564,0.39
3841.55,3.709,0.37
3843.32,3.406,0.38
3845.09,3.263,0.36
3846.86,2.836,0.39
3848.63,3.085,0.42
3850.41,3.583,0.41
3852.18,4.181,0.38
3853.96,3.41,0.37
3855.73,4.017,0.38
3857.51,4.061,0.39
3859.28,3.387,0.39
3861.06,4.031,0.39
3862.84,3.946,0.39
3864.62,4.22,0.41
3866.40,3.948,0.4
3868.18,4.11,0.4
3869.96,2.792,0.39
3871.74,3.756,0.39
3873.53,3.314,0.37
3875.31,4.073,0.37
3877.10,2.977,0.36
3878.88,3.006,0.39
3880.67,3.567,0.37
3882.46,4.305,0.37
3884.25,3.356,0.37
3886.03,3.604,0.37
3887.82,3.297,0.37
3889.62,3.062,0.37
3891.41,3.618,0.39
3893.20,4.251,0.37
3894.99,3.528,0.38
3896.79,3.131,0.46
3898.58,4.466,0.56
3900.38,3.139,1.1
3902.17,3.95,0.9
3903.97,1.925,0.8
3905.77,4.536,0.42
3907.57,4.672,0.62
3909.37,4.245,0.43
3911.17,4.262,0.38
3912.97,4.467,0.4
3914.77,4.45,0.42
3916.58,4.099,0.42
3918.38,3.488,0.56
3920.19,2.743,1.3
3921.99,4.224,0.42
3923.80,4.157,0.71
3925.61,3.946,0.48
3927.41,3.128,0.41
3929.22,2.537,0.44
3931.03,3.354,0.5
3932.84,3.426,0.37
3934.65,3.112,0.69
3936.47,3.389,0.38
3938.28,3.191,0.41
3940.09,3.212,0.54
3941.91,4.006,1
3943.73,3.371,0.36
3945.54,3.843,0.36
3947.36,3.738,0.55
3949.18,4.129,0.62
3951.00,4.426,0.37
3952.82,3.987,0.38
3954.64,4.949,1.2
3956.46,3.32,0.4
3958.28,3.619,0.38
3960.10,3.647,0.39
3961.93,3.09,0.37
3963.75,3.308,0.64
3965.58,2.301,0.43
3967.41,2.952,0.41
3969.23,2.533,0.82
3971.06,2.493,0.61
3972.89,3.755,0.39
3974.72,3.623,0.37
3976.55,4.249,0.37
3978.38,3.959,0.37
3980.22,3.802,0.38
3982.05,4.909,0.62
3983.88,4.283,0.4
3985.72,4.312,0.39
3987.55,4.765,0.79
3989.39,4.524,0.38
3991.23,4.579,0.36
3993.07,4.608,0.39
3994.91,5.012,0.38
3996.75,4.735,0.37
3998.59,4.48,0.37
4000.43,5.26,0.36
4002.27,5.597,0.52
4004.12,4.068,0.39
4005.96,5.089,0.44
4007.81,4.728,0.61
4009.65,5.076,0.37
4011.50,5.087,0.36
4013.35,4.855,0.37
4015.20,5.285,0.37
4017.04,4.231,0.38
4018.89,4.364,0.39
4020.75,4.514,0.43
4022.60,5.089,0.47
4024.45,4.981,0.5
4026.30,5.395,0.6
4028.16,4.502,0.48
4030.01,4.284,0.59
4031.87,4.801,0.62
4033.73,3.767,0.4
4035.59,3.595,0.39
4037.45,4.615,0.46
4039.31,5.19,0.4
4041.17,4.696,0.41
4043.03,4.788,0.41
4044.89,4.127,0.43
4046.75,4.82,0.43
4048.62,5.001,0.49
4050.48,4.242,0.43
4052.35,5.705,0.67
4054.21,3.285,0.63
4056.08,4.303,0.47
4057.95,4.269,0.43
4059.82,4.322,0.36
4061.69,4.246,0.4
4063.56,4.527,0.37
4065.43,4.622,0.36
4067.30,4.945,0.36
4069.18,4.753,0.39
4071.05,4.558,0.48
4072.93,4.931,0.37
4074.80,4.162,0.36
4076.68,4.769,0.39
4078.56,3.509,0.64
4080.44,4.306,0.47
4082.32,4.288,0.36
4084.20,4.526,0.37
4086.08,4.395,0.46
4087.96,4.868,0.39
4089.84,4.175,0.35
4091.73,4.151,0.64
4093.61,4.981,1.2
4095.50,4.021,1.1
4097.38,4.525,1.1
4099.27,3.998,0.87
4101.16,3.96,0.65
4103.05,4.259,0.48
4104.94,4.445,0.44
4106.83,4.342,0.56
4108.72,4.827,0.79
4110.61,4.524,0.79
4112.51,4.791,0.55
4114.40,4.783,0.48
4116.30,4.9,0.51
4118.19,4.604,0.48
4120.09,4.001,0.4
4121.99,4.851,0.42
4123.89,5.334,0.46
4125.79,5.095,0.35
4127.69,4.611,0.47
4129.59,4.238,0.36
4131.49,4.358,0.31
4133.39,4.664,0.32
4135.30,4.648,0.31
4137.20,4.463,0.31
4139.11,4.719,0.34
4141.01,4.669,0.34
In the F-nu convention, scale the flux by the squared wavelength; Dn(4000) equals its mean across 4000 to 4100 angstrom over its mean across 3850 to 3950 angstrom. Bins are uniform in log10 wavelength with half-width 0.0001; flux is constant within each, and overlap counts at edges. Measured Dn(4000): 1.34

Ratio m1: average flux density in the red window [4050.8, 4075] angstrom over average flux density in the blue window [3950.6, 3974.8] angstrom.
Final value 1.33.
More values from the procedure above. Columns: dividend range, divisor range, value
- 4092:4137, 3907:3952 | 1.22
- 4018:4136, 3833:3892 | 1.29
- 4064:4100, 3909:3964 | 1.20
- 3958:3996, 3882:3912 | 1.03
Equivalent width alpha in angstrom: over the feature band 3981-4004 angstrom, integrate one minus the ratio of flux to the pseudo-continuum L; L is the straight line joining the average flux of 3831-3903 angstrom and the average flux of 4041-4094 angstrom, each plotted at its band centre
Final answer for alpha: -3.3 angstrom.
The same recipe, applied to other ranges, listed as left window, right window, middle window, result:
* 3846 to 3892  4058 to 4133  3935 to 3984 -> 4.2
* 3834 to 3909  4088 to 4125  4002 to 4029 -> -4.5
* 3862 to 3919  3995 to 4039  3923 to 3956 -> 3.8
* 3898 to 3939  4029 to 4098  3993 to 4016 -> -4.3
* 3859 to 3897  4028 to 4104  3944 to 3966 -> 1.3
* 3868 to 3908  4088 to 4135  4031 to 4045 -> -0.8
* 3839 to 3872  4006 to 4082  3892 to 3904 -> 0.8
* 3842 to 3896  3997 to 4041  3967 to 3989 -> 2.9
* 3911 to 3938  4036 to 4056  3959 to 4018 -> -0.9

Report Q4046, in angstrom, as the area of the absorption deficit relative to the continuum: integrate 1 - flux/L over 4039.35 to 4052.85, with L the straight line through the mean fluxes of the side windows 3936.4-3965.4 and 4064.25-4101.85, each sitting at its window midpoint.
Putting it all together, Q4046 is -1.8 angstrom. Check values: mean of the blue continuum 3.68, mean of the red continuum 4.43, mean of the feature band 4.77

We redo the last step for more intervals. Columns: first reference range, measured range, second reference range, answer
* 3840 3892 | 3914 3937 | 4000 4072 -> 2.4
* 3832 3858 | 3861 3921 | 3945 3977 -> -4.9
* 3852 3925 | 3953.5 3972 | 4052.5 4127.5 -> 3.6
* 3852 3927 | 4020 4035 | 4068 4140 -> -1.4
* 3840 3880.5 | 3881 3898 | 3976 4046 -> 0.9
